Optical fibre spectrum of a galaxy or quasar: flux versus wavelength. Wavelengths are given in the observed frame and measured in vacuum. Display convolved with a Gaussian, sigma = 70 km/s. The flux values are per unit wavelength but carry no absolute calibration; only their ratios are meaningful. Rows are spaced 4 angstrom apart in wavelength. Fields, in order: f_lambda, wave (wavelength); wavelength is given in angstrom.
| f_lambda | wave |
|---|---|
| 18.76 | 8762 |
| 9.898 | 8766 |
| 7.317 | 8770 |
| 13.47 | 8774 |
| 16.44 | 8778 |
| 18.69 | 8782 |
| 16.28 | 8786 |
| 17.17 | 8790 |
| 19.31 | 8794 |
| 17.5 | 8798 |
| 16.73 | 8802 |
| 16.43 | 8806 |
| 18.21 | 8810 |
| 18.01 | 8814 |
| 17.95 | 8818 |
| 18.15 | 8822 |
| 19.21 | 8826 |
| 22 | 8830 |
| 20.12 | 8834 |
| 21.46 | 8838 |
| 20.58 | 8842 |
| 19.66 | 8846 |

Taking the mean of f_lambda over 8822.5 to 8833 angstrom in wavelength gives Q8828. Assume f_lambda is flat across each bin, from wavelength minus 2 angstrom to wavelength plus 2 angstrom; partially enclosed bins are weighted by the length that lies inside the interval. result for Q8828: 20.2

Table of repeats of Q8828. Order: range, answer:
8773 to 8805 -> 17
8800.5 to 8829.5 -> 18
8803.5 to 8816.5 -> 17.5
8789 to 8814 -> 17.6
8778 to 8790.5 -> 17.3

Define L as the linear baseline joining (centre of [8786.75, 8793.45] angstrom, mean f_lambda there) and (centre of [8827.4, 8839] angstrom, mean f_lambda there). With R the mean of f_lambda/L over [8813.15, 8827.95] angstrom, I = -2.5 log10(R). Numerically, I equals 0.094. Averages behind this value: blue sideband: 17.5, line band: 18.4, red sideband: 21.1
